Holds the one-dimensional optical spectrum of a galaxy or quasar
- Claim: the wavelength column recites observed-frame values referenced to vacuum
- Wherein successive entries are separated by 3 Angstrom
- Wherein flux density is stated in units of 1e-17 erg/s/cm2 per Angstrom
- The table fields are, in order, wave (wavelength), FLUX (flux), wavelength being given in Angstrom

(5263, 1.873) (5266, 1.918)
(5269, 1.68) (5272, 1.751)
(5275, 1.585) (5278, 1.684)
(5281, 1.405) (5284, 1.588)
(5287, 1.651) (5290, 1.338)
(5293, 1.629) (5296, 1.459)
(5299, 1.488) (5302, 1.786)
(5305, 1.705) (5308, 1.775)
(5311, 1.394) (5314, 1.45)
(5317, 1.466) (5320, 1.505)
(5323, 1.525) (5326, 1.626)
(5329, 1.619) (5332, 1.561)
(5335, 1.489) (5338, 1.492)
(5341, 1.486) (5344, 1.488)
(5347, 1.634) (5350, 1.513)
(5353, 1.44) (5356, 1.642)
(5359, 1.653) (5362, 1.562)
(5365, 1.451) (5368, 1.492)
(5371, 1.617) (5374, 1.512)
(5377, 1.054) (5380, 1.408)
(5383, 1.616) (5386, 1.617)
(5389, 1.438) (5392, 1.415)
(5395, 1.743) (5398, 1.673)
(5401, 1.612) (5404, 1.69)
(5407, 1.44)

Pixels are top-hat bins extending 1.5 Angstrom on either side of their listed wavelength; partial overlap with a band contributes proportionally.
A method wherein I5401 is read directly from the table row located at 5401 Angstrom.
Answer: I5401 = 1.612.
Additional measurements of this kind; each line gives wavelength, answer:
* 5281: 1.405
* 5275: 1.585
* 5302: 1.786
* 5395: 1.743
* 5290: 1.338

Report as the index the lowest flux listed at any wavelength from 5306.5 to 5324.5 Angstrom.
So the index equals 1.394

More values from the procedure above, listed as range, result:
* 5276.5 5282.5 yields 1.405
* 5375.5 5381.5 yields 1.054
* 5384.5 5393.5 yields 1.415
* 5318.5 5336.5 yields 1.489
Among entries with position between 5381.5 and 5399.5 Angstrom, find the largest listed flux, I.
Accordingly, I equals 1.743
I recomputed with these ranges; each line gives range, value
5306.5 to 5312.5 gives 1.775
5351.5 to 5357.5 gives 1.642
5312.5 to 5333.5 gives 1.626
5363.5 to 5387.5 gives 1.617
